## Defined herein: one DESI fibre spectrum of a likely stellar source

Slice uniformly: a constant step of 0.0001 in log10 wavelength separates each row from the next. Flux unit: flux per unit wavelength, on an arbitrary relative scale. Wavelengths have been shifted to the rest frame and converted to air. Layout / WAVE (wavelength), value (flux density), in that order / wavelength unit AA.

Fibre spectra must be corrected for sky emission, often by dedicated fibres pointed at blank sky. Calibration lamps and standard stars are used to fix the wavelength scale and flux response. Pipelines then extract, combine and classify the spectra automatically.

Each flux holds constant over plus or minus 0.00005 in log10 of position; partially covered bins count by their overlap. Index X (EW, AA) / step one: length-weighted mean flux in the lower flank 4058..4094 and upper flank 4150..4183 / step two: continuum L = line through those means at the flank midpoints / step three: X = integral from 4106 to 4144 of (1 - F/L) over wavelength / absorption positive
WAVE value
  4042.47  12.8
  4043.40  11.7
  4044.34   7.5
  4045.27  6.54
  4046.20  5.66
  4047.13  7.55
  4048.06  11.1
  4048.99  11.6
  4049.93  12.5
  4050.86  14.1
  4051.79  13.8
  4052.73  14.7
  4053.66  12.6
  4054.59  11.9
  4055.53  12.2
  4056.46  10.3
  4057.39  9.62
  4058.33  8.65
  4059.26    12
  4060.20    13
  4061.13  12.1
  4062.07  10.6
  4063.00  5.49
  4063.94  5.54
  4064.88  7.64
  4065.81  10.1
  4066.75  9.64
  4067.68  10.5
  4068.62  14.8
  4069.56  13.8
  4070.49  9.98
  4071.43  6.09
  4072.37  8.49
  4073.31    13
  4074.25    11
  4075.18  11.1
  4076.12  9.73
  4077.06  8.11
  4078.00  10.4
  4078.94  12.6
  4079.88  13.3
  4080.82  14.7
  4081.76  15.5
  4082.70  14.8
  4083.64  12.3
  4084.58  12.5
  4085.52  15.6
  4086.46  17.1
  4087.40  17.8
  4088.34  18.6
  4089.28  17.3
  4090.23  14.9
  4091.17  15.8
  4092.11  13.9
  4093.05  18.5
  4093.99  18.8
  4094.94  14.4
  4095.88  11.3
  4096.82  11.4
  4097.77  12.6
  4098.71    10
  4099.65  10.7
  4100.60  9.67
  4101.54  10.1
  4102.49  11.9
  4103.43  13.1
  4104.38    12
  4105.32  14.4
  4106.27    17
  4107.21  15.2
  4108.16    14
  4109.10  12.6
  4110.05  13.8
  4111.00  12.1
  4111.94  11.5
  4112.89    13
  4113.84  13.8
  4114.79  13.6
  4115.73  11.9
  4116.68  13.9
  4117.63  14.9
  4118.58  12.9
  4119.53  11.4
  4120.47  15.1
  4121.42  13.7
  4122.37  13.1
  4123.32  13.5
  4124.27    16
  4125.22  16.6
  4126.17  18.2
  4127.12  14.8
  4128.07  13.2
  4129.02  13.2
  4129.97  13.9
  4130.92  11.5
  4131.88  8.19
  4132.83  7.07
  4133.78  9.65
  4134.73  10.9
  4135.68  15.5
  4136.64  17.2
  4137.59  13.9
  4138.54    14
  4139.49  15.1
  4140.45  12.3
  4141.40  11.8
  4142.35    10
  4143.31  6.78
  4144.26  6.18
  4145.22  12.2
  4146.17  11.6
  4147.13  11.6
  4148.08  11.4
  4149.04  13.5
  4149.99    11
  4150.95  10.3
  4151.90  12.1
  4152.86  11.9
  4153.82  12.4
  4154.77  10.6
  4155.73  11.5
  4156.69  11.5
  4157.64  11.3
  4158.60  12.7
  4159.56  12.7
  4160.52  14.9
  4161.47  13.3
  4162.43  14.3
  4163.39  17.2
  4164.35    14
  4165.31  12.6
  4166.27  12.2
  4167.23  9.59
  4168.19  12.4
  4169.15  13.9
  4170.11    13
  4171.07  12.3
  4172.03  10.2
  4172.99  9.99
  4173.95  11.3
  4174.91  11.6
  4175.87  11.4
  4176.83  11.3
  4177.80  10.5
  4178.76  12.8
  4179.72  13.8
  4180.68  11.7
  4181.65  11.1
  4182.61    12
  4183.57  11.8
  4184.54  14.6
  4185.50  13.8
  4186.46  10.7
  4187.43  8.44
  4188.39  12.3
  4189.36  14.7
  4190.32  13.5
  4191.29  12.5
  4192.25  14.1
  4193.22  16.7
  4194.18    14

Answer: -2.6 AA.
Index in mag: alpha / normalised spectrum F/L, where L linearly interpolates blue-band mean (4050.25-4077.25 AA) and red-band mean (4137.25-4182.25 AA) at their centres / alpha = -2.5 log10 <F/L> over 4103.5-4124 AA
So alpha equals -0.19 mag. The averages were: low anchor 10.7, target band 13.5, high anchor 12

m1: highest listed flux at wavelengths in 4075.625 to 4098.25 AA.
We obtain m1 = 18.8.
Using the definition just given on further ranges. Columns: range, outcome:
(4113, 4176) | 18.2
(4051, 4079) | 14.8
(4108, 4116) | 14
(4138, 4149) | 15.1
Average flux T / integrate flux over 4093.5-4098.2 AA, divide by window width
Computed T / 13.7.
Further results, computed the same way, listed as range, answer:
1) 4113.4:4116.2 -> 13.1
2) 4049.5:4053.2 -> 13.8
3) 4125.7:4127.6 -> 16.5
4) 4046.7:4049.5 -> 10.1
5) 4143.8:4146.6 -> 9.99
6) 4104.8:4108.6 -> 15.1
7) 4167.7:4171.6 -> 12.9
